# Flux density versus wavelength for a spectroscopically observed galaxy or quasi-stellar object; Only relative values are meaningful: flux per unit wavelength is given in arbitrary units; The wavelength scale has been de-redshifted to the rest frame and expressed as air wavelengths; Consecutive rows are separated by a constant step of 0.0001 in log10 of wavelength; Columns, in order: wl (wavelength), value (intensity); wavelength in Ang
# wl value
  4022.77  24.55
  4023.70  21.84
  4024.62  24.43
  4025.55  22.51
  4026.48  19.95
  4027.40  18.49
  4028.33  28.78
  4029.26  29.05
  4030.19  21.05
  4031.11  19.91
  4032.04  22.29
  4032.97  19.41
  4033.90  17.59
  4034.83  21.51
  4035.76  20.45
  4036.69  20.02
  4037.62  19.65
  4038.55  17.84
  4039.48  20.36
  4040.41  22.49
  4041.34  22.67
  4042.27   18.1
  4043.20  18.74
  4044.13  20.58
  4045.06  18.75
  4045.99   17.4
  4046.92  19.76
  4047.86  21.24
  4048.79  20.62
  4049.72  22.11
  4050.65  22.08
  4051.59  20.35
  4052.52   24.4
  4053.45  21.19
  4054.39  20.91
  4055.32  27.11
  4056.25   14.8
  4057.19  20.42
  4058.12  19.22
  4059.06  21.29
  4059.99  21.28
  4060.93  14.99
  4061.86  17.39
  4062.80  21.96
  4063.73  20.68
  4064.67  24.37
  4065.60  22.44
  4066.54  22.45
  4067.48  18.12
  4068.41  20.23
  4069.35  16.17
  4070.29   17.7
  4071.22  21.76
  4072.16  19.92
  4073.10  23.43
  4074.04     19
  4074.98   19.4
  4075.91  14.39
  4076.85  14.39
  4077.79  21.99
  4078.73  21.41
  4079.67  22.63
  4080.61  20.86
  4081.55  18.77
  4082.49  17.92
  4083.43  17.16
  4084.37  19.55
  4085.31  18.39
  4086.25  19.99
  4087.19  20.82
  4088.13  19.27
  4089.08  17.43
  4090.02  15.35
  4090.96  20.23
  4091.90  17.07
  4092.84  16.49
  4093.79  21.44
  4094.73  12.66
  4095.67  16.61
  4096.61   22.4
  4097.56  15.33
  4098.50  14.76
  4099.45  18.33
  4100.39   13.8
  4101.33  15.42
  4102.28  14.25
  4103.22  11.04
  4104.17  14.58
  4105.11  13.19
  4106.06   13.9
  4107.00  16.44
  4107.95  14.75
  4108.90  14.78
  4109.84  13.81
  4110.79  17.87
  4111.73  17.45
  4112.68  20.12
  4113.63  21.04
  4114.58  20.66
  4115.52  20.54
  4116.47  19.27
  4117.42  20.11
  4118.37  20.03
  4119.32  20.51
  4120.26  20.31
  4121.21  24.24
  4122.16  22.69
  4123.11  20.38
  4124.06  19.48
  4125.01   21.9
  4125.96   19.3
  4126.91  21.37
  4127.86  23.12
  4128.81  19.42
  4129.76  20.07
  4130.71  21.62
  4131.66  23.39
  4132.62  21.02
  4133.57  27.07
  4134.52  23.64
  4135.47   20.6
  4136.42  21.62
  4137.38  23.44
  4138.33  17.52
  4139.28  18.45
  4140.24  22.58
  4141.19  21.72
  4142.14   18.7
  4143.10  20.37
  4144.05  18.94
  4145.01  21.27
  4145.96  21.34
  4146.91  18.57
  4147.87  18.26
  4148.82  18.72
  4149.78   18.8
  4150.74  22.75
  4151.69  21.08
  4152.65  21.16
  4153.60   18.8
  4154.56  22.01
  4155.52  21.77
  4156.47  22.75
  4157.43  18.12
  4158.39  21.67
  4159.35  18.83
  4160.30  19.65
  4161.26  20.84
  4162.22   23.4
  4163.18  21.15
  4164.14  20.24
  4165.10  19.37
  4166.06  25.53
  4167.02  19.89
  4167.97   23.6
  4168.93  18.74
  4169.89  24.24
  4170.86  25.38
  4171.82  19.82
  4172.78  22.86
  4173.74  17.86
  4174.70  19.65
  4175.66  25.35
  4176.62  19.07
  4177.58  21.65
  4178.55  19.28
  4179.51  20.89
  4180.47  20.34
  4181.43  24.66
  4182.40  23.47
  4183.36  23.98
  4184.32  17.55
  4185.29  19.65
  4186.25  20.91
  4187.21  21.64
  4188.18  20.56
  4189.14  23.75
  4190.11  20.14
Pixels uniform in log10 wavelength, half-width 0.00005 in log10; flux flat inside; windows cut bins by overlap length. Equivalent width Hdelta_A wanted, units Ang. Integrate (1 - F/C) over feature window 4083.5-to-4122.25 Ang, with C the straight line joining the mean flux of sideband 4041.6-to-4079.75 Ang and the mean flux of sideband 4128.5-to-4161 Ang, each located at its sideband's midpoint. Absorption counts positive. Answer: 5.2 Ang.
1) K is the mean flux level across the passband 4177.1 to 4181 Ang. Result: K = 20.6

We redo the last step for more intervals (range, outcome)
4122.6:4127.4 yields 20.5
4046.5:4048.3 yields 20.4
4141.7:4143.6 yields 19.5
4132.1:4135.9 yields 23.1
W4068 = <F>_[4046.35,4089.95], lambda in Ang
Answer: 20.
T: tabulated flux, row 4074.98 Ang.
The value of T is 19.4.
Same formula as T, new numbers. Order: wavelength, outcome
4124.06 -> 19.48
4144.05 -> 18.94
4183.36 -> 23.98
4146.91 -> 18.57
